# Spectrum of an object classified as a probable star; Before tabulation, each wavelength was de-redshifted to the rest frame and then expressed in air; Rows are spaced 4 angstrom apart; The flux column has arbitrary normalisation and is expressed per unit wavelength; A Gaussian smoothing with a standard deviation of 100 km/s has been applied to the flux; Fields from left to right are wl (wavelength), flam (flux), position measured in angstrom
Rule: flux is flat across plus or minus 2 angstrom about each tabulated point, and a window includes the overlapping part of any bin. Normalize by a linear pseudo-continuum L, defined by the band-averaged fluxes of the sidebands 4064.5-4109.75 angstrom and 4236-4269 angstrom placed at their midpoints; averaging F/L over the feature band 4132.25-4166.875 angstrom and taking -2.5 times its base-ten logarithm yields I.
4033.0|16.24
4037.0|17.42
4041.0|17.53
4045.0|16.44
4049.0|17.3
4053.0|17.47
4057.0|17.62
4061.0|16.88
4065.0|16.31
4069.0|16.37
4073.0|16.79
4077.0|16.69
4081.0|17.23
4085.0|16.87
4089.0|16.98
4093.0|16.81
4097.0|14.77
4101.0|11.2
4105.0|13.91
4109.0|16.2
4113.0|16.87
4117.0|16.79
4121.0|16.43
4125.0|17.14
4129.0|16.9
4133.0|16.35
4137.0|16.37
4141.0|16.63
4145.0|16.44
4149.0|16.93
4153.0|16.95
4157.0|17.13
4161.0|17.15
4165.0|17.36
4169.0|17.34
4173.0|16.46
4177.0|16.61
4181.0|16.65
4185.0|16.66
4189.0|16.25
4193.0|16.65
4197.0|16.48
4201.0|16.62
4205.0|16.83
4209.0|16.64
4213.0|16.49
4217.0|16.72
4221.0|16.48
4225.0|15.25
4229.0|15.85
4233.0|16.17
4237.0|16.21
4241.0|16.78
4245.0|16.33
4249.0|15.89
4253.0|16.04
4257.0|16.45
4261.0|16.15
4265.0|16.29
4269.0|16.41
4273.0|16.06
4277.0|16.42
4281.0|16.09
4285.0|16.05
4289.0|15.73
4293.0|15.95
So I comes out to -0.06 mag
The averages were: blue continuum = 15.8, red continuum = 16.3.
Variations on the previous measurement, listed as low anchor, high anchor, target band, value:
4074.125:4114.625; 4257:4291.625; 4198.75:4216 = -0.04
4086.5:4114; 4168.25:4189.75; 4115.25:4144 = -0.06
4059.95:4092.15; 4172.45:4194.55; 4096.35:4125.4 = 0.09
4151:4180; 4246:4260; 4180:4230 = 0.01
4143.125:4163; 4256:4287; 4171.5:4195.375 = 0.01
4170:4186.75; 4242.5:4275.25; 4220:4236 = 0.03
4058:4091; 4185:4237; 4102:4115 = 0.09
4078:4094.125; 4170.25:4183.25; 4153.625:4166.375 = -0.03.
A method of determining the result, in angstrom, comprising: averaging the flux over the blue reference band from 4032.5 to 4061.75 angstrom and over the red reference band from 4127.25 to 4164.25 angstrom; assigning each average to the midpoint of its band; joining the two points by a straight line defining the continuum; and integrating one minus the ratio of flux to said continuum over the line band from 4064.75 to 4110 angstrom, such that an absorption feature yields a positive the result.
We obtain 3.2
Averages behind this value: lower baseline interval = 17.2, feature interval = 15.8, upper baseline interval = 16.8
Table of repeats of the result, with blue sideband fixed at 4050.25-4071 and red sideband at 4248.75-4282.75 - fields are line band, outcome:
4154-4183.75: -0.7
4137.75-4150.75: 0.0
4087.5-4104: 2.0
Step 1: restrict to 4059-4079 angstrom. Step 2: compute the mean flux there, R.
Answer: 16.6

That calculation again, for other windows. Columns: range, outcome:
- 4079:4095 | 17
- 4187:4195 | 16.4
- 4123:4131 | 17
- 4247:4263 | 16.1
